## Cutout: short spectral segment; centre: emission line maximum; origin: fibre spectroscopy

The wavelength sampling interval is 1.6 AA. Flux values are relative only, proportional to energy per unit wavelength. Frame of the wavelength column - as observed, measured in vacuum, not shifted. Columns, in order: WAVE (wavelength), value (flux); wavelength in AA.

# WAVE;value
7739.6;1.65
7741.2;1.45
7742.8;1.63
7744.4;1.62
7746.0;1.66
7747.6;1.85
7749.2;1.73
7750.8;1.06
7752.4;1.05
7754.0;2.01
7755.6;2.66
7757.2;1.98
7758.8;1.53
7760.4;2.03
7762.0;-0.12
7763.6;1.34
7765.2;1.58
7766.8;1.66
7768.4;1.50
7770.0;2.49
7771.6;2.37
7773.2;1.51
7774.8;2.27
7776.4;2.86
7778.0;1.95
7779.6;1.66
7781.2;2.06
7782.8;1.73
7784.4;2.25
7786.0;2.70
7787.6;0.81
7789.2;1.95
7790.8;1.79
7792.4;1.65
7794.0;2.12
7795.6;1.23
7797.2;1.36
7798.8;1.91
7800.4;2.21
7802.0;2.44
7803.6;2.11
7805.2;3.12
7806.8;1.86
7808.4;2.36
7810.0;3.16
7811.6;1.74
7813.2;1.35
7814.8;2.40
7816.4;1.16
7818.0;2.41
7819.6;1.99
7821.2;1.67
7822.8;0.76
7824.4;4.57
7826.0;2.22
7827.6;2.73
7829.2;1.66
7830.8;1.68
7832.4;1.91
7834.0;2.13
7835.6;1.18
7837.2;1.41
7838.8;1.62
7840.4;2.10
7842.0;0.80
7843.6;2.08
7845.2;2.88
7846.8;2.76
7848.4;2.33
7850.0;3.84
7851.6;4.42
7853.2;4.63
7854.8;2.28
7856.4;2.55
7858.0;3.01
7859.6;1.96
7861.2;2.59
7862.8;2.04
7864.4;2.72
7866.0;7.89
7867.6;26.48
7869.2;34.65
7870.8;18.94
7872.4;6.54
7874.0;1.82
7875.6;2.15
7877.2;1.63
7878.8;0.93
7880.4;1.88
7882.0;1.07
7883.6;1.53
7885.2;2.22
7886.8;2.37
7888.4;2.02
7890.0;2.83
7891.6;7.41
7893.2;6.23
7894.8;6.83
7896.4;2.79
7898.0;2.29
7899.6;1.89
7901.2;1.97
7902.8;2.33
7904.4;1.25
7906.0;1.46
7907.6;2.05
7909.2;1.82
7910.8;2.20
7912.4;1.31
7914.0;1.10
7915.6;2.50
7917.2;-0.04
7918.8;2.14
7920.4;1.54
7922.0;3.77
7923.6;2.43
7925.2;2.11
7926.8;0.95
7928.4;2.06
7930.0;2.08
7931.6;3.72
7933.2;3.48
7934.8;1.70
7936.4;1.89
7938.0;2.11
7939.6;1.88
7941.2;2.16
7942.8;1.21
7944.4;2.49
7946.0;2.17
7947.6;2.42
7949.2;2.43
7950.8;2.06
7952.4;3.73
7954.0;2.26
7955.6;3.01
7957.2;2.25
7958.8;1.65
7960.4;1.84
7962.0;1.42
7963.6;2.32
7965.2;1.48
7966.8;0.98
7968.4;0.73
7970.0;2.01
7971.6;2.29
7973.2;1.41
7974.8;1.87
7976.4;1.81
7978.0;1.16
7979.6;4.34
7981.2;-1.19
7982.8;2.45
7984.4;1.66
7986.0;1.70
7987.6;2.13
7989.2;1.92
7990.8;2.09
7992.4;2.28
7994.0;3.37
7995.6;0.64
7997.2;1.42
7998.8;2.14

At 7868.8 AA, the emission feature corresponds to H-alpha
